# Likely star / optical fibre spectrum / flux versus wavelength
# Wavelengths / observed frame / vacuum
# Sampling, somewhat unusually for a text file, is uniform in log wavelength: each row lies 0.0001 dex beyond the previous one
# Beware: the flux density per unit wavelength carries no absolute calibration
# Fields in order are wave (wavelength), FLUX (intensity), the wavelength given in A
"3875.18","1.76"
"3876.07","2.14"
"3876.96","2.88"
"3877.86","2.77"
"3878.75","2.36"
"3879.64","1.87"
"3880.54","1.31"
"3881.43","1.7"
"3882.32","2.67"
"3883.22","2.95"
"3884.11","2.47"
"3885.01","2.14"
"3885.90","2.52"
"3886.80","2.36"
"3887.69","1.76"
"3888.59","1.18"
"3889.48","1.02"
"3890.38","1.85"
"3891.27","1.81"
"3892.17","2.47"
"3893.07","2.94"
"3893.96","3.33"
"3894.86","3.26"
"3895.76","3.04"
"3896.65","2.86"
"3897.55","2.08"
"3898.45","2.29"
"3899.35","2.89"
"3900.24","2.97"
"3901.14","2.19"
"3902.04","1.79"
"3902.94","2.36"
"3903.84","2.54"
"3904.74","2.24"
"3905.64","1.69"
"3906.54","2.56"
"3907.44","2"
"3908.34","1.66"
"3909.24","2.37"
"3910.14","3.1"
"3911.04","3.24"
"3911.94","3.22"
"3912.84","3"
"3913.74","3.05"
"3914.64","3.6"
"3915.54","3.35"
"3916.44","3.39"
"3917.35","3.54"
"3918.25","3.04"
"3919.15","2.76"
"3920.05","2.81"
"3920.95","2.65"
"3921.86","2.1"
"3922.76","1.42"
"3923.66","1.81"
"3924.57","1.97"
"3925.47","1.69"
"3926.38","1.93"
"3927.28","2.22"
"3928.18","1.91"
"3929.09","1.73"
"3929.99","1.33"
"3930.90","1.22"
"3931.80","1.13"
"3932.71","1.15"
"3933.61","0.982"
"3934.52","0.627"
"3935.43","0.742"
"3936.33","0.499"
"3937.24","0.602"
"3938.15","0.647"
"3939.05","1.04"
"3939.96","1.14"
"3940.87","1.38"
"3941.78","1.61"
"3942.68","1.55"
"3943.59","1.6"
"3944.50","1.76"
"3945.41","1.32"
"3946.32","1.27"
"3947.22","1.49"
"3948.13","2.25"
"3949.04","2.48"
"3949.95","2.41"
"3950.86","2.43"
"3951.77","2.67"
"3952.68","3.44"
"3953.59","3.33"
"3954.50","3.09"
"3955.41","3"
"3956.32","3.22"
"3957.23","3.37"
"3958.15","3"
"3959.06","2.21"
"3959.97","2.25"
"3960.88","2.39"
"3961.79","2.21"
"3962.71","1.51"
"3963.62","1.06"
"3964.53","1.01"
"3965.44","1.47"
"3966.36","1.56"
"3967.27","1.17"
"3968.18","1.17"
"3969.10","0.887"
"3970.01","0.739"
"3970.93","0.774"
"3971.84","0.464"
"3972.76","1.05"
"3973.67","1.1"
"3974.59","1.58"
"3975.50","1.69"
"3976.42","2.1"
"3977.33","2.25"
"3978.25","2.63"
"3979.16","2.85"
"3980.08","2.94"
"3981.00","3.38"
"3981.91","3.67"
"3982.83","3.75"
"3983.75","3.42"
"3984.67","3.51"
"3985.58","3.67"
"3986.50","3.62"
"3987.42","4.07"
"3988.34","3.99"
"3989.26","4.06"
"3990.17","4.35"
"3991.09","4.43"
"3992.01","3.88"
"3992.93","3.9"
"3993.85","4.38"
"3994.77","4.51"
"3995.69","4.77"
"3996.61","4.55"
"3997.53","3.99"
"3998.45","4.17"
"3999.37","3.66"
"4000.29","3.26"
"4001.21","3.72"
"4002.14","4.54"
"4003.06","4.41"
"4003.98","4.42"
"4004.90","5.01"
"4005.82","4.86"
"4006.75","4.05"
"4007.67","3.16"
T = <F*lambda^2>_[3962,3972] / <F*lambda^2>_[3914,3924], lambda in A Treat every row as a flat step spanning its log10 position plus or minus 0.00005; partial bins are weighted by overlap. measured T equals 0.41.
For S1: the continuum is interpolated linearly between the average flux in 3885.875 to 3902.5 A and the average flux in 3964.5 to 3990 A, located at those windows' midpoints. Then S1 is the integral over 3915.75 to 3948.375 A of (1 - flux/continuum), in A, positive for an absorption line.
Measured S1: 9.2 A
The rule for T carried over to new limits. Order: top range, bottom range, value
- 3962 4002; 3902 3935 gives 1.30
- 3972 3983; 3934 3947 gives 2.09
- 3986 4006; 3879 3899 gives 1.95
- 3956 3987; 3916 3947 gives 1.33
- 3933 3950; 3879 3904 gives 0.58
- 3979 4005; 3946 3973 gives 2.03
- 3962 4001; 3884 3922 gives 1.14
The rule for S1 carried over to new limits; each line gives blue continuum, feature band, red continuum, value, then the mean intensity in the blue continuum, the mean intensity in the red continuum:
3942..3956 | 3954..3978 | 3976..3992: 8.4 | 2.27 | 3.47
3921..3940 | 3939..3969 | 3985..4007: 3.9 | 1.36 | 4.18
